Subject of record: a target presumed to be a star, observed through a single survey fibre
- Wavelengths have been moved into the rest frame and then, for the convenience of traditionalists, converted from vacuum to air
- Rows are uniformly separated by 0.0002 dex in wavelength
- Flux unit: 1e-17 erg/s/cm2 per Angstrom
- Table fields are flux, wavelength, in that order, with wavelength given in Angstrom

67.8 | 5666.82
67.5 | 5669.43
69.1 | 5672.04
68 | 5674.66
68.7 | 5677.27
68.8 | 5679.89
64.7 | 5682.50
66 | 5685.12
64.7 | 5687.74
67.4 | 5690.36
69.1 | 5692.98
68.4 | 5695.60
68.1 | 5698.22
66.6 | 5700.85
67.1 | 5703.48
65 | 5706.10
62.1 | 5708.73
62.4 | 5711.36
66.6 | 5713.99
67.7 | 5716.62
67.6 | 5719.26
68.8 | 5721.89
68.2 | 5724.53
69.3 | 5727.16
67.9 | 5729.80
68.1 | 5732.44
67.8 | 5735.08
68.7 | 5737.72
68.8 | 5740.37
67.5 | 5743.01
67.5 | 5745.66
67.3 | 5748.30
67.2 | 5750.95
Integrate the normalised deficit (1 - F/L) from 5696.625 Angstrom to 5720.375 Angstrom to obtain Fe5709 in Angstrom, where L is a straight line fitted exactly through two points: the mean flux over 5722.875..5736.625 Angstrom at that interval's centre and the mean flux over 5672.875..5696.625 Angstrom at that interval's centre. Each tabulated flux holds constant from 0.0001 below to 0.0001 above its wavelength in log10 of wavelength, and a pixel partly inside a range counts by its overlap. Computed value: 0.7 Angstrom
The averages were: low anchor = 67.3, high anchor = 68.3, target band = 65.9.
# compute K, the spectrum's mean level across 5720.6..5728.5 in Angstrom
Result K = 68.8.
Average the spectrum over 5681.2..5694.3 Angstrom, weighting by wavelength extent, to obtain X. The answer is 66.4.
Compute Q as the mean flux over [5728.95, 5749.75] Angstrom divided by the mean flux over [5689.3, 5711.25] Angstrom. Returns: 1.0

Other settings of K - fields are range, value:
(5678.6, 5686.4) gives 66.5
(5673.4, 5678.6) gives 68.3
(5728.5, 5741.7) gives 68.3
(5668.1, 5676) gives 68.2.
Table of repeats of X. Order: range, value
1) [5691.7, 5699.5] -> 68.6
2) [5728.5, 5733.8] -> 68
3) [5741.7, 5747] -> 67.5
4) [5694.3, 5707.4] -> 67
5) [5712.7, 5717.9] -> 67.2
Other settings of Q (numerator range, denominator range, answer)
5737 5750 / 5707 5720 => 1.04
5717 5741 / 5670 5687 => 1.01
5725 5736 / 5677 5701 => 1.02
